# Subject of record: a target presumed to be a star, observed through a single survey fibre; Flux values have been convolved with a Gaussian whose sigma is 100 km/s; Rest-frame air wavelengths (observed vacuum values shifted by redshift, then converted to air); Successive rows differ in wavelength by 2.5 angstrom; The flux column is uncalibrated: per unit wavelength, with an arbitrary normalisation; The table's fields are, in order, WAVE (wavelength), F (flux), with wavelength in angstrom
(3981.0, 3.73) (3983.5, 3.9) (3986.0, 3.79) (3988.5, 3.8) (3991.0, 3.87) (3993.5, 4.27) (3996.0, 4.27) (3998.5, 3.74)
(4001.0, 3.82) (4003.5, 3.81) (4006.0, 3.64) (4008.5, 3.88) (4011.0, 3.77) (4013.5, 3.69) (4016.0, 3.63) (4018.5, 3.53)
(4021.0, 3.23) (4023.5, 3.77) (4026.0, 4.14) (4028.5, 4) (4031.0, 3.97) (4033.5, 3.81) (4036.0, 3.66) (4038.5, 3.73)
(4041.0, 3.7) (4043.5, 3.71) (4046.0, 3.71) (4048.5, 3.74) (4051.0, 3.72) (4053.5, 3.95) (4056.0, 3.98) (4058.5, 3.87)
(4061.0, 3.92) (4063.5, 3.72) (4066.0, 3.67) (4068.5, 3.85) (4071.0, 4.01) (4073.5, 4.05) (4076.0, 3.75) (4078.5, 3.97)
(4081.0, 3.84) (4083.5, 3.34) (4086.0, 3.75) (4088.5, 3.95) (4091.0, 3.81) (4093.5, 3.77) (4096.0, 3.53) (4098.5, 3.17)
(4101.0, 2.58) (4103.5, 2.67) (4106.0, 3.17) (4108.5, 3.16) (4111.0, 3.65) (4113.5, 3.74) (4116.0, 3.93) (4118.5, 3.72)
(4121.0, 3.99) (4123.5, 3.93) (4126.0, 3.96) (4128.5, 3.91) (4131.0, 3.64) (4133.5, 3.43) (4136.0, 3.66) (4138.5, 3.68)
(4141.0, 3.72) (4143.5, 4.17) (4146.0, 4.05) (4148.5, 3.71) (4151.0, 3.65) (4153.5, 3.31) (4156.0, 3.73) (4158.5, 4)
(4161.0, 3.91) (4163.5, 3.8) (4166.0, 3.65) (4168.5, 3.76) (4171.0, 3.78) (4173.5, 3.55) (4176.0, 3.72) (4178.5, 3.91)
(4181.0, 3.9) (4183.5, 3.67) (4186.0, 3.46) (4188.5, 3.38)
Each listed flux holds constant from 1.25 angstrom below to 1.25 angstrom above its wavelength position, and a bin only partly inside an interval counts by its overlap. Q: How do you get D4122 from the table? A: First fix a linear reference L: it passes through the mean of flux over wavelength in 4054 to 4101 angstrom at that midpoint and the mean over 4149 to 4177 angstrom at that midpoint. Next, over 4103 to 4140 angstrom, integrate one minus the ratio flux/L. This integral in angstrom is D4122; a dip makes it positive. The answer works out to 0.9 angstrom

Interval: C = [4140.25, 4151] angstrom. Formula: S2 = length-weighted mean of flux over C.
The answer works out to 3.89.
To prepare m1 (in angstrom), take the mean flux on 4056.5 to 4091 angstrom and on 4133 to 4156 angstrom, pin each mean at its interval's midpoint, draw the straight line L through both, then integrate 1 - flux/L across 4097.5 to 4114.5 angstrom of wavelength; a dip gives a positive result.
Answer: 2.8 angstrom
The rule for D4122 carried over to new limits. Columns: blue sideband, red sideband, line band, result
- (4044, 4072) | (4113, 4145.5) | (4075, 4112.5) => 3.40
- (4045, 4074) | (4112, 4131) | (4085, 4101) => 1.15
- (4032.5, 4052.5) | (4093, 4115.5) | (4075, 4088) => -1.14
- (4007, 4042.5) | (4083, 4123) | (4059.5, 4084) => -1.52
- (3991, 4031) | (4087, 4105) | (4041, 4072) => -2.12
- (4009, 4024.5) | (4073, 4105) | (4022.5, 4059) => -2.46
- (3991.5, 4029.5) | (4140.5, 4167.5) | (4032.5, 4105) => 2.28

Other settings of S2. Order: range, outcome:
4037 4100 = 3.76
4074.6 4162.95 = 3.66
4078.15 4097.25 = 3.73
